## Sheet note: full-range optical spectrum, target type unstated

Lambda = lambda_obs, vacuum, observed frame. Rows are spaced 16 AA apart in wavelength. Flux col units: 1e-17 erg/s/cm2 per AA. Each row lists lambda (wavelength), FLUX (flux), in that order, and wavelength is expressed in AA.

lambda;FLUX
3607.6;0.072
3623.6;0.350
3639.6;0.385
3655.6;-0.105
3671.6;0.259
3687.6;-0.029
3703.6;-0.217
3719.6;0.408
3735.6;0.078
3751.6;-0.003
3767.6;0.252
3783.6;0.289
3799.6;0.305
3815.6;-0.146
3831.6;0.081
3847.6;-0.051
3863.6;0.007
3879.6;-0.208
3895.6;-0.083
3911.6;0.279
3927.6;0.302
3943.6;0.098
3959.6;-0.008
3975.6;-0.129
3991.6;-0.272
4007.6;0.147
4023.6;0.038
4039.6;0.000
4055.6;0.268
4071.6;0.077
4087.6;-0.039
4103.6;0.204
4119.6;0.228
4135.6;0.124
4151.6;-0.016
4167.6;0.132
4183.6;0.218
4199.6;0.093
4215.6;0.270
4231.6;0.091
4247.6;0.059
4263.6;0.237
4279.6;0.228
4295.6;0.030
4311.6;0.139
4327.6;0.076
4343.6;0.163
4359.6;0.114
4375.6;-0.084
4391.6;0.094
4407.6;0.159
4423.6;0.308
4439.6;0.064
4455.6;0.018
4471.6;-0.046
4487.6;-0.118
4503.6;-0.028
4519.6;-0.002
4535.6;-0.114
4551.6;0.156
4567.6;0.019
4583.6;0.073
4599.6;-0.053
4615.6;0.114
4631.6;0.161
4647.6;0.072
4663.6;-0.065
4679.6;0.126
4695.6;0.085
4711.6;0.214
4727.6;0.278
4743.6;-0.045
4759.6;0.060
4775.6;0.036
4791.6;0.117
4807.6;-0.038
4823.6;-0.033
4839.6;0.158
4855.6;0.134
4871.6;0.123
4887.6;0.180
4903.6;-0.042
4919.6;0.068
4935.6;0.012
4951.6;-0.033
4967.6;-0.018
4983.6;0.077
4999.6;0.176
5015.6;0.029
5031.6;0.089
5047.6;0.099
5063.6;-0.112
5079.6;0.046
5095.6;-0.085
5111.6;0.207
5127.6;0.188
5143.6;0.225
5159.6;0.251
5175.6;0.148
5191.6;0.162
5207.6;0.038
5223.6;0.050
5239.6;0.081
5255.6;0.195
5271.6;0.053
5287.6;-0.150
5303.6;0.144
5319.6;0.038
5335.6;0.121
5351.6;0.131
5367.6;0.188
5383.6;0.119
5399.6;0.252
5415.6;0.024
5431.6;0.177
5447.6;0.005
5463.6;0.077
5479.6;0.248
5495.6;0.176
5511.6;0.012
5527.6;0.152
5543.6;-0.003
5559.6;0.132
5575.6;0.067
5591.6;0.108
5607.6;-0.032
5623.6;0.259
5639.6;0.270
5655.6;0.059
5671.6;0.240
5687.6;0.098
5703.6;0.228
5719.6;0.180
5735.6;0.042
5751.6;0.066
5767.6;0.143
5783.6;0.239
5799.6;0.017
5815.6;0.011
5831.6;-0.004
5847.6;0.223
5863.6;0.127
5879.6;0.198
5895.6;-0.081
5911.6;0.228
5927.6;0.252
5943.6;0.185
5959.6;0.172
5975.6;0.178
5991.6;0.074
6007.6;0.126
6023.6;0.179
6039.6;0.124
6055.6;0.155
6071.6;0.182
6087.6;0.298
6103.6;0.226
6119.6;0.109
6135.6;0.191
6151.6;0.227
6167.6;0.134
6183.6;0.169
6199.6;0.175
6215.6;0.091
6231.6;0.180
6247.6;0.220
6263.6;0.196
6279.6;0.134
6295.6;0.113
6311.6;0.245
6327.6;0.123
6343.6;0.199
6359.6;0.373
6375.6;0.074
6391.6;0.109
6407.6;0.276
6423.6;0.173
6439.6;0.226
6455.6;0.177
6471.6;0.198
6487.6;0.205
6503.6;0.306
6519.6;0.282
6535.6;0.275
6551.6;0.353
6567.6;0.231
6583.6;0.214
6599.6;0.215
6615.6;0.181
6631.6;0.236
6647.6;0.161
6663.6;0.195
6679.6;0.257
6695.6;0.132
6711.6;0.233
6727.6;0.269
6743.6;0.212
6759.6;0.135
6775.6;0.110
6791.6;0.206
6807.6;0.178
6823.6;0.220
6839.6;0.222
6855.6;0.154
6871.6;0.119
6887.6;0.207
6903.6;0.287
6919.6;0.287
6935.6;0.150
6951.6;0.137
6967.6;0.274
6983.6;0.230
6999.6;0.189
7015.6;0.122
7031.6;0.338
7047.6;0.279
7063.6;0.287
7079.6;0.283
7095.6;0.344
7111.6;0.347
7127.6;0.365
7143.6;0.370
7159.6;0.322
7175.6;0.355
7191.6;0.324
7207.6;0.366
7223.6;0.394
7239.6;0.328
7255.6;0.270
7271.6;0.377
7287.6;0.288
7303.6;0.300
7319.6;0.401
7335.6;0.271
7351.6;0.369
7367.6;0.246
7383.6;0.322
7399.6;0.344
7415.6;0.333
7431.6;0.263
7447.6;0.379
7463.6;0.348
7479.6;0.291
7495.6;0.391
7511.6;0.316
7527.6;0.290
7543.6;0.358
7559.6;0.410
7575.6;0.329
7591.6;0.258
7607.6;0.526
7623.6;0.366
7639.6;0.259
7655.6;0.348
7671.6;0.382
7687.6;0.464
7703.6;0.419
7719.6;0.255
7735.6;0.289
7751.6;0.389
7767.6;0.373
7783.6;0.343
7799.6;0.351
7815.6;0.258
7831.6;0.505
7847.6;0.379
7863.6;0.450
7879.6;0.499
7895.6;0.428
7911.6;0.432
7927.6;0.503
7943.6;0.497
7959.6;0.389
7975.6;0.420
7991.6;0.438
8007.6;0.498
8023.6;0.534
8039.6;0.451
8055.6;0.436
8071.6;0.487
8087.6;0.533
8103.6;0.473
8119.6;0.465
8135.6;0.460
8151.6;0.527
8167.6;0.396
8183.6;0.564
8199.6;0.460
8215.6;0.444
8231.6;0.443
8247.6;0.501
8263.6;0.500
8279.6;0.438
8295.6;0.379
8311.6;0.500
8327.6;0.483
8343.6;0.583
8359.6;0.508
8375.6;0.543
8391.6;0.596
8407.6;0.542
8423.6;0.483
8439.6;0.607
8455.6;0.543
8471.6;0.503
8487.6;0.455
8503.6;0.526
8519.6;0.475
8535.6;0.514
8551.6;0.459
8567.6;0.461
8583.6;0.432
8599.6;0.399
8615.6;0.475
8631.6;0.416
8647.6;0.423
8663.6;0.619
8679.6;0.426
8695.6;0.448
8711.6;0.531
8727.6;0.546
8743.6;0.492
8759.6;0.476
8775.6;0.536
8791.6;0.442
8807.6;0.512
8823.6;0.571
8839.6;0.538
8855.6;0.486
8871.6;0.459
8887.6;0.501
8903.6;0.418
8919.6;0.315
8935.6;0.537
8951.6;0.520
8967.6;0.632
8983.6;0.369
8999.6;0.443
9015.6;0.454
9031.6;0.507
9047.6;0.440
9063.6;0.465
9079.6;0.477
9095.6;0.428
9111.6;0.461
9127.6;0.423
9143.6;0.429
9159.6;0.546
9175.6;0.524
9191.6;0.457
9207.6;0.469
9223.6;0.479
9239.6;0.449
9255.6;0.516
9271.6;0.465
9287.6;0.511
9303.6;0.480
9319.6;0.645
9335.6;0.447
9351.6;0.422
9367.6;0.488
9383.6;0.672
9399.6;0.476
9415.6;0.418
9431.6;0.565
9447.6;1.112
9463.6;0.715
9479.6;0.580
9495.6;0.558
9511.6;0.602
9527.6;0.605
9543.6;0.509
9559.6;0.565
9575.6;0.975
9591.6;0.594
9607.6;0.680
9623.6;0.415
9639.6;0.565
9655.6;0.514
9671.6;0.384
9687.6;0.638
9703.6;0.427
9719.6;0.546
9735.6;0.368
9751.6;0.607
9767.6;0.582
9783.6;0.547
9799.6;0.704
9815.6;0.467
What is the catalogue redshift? 0.766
